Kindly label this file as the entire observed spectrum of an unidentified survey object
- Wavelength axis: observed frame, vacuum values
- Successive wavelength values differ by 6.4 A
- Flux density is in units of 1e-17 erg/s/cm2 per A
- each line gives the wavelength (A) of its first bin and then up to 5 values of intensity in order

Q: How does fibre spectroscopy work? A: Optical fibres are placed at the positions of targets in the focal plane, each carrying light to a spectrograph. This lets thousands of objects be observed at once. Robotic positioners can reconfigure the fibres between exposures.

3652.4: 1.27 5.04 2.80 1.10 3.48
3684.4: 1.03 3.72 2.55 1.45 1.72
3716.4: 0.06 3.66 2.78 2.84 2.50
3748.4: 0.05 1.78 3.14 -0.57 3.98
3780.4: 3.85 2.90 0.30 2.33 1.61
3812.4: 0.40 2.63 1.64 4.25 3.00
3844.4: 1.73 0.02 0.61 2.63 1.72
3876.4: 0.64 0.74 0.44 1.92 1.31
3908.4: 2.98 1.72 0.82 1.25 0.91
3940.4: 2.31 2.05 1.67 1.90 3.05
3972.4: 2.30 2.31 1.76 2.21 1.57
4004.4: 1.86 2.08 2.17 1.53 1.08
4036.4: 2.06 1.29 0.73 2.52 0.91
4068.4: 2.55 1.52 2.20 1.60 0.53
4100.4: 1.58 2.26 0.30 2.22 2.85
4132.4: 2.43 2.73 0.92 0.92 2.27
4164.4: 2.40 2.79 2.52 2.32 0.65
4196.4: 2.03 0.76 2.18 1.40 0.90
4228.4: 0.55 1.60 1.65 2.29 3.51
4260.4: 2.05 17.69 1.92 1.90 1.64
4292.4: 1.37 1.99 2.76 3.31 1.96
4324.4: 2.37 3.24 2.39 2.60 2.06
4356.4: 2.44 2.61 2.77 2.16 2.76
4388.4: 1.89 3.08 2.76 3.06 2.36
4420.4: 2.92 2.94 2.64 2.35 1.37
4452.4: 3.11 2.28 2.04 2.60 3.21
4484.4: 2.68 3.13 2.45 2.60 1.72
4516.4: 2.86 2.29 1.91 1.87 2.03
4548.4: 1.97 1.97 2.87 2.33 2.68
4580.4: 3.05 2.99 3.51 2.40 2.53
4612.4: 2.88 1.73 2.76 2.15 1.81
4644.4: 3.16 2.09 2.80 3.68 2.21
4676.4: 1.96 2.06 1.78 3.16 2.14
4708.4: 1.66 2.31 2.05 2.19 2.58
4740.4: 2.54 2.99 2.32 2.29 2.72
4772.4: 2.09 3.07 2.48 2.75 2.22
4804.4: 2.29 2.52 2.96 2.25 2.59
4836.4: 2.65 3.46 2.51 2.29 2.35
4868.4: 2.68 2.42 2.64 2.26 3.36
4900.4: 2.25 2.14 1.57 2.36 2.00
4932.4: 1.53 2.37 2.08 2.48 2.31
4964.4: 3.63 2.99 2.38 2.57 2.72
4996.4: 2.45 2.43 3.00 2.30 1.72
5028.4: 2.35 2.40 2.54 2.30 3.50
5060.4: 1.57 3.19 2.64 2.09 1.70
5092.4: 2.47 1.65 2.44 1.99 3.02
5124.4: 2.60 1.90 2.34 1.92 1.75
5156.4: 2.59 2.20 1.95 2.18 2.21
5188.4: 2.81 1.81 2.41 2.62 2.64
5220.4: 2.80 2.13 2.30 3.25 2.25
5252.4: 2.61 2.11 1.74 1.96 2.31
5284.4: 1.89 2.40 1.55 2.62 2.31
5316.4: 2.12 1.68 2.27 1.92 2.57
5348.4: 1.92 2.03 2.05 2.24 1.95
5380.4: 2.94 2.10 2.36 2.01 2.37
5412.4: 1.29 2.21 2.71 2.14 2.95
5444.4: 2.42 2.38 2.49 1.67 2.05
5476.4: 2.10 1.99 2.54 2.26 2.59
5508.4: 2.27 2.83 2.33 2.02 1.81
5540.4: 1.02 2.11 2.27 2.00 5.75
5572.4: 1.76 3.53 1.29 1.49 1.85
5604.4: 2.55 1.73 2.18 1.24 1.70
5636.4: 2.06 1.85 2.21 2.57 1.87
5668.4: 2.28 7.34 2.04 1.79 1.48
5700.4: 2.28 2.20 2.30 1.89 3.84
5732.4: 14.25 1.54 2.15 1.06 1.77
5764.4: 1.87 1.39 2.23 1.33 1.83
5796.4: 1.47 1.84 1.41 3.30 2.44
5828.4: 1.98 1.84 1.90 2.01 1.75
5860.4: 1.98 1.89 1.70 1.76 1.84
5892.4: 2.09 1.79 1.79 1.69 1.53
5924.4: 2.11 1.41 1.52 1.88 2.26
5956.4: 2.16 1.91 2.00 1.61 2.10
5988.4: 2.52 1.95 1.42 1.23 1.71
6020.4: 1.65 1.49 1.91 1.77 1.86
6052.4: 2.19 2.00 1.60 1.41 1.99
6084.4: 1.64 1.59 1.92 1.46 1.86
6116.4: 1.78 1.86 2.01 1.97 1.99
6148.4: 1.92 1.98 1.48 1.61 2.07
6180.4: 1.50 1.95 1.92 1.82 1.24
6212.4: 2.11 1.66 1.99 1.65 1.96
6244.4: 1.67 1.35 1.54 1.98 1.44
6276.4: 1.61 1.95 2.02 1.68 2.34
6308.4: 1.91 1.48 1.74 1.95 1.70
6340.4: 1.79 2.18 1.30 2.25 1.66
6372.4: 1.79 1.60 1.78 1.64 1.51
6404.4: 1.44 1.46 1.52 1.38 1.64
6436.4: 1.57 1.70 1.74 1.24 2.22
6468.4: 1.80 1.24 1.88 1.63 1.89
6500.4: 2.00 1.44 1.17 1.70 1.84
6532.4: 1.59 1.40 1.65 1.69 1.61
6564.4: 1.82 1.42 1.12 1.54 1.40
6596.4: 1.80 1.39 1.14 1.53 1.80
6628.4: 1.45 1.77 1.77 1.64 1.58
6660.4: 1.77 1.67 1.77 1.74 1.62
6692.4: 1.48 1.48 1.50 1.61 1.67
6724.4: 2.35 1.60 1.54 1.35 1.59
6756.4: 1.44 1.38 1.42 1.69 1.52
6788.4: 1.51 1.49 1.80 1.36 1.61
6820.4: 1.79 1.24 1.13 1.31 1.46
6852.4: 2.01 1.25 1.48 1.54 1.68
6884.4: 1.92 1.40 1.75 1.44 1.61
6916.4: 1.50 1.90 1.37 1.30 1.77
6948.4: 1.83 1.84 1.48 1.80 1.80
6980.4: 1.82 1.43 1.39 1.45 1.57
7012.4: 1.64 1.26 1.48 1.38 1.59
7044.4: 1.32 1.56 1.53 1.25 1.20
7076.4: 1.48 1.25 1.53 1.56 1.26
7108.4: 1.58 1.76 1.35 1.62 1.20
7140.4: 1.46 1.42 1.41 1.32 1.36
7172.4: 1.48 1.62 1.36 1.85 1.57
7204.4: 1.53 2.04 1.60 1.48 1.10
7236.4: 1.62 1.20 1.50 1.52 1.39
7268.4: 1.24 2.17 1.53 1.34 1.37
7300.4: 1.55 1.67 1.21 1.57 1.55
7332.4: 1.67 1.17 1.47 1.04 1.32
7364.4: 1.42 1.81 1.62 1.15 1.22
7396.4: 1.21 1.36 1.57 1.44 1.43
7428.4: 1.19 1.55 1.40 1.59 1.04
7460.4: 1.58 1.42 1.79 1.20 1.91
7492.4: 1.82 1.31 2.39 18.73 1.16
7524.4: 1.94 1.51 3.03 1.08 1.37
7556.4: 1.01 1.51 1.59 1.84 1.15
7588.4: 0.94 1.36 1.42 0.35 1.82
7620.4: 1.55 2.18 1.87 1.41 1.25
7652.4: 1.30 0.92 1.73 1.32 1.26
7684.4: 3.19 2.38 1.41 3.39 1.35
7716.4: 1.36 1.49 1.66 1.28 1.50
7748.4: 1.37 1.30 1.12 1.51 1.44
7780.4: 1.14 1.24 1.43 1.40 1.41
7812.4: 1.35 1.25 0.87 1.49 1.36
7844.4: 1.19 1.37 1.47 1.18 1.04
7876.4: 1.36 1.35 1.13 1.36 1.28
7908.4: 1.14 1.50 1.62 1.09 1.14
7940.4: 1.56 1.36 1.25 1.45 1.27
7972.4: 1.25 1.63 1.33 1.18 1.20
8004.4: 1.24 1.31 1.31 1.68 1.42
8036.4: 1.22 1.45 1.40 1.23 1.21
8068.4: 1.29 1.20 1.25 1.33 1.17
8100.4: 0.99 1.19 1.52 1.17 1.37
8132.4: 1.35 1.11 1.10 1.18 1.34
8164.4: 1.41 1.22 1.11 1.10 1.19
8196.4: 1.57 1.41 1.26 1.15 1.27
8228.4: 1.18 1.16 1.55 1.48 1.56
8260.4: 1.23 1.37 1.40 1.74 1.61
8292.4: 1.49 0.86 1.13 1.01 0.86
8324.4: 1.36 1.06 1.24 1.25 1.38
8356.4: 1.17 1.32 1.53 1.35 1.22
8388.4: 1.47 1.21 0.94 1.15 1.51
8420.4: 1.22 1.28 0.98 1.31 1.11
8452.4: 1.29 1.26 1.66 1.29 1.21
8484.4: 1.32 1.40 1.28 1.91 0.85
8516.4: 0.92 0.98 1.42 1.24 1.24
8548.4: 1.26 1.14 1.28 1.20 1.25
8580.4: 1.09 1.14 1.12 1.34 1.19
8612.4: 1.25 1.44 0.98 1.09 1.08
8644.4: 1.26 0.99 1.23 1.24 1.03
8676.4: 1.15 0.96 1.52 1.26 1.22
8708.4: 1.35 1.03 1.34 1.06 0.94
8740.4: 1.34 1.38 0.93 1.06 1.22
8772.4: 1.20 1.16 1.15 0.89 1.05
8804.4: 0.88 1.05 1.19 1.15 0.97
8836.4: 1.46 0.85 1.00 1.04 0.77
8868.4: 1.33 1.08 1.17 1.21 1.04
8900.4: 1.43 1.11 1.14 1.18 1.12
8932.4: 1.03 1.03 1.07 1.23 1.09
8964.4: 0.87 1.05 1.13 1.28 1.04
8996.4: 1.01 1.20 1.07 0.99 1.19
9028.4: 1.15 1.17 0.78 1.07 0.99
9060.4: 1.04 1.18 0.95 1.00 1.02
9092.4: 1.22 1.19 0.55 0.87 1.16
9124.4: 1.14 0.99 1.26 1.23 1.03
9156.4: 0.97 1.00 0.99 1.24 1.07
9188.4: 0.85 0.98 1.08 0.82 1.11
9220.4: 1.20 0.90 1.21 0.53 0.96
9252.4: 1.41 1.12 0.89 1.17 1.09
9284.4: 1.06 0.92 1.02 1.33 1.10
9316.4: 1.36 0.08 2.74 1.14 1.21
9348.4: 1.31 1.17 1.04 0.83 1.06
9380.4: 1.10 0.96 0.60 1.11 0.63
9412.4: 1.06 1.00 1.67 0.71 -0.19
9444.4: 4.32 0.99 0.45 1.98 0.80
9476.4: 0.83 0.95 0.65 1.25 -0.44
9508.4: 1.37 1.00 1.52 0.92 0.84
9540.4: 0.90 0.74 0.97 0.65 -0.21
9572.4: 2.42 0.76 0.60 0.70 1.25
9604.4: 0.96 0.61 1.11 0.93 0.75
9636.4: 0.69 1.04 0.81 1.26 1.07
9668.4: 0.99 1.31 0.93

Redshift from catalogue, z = 0.14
